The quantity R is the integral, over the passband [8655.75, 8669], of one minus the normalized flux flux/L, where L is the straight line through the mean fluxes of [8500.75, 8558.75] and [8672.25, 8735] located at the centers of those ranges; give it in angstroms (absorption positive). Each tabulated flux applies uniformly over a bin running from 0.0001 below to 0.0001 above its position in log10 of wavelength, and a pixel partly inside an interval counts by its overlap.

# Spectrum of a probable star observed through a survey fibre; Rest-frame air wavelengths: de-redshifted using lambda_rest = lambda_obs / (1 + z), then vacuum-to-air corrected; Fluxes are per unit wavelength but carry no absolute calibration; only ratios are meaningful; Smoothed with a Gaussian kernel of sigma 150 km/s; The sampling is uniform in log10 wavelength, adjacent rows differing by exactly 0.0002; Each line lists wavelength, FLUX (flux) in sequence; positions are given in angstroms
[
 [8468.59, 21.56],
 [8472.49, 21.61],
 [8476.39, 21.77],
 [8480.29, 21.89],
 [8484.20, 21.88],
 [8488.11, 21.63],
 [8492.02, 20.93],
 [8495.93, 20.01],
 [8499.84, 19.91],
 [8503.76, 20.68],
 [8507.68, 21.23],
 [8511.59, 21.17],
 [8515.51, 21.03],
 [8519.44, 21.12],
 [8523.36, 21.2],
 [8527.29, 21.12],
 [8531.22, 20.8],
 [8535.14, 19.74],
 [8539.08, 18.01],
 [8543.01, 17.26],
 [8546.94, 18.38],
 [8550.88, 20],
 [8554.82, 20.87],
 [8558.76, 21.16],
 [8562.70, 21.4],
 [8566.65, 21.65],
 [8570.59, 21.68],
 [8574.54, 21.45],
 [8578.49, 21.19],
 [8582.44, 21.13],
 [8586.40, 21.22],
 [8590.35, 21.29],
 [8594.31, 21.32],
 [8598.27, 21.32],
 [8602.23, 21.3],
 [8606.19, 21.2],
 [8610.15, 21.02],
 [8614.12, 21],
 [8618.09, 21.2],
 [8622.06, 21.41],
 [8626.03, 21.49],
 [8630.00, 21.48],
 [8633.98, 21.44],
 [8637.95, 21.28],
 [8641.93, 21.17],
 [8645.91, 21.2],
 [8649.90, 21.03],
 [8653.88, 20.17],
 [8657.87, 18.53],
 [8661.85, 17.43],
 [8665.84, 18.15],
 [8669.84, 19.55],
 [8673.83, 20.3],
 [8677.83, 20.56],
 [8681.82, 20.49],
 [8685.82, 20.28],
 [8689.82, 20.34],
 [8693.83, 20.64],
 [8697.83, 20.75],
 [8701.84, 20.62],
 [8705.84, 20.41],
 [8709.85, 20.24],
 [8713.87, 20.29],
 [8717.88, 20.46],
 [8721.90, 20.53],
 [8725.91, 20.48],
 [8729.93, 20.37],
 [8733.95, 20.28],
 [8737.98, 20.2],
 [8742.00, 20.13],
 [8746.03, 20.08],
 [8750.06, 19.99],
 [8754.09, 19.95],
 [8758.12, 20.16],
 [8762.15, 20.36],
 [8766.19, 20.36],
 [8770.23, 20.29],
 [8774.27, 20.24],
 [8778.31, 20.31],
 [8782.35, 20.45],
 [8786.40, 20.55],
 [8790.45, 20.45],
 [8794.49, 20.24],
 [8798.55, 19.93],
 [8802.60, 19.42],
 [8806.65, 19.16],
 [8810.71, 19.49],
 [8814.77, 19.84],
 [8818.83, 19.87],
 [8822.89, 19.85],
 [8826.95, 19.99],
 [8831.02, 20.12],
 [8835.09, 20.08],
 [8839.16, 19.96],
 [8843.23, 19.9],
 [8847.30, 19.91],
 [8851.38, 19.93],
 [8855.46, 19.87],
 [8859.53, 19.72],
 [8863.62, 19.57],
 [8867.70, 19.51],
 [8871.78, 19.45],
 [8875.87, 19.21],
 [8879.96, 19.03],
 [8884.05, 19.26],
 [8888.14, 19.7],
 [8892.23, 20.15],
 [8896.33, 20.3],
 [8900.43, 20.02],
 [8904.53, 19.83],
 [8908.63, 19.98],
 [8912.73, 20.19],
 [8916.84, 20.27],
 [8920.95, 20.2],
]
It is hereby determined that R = 1.4 angstroms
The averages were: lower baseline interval 20.2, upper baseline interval 20.4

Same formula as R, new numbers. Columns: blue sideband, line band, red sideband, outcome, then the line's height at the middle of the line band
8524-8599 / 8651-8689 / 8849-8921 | 1.4 angstroms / 20.3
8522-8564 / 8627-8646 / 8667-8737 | -1.1 angstroms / 20.2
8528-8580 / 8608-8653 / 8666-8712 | -2.1 angstroms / 20.3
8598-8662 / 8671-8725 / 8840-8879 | 0.2 angstroms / 20.5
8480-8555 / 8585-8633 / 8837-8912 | -2.5 angstroms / 20.2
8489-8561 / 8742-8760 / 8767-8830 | 0.0 angstroms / 20.1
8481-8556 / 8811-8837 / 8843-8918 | -0.1 angstroms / 19.9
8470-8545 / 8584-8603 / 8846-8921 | -0.7 angstroms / 20.5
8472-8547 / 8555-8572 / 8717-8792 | -0.7 angstroms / 20.5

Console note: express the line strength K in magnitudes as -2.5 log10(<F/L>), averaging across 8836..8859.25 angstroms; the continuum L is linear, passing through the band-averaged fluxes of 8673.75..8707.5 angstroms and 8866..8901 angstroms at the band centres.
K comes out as -0.01 mag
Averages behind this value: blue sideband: 20.5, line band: 19.9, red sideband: 19.6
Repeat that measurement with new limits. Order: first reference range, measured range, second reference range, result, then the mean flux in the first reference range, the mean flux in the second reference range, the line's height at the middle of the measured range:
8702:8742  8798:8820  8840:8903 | 0.02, 20.4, 19.7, 20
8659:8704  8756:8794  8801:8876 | -0.03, 19.9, 19.7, 19.8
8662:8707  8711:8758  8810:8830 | -0.01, 20.1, 19.8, 20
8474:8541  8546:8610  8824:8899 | -0.02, 20.8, 19.8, 20.6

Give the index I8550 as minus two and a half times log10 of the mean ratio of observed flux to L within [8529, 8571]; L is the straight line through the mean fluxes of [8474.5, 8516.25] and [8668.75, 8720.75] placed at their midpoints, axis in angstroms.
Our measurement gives 0.05 mag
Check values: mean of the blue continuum 21.1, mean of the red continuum 20.4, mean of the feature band 20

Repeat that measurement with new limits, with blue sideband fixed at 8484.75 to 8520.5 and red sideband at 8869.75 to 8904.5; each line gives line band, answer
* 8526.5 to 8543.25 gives 0.070 mag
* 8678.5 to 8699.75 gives -0.012 mag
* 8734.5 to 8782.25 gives -0.007 mag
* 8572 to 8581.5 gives -0.035 mag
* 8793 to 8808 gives 0.013 mag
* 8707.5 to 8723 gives -0.008 mag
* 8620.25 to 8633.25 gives -0.050 mag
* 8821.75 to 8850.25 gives -0.009 mag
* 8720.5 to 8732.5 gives -0.016 mag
